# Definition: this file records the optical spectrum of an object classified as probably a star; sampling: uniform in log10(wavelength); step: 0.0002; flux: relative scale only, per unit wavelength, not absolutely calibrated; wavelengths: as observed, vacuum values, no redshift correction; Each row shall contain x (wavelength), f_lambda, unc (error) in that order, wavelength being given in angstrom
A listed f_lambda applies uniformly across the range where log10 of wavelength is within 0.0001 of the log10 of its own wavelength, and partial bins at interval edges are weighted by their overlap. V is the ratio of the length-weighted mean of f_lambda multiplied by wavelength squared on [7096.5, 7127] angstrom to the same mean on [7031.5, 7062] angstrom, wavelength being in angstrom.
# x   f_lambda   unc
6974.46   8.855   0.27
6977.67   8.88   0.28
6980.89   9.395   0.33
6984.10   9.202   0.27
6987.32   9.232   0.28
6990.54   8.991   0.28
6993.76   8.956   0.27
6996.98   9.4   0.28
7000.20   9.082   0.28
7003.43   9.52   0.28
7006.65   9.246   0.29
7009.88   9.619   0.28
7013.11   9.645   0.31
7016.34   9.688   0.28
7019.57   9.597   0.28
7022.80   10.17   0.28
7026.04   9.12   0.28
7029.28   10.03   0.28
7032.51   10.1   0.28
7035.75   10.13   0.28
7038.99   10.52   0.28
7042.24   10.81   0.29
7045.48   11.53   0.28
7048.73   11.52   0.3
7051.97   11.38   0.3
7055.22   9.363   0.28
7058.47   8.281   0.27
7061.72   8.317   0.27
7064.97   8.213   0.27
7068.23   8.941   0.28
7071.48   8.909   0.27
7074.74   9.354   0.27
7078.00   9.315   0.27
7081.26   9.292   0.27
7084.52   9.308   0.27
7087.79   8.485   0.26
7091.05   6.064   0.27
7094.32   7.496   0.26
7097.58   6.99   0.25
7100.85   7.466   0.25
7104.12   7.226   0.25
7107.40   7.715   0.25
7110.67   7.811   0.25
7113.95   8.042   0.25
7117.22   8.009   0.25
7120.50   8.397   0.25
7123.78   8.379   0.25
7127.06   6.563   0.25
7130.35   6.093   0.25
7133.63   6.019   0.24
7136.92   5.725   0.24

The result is 0.77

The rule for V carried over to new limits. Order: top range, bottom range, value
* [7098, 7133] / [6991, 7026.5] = 0.82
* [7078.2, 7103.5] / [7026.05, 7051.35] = 0.76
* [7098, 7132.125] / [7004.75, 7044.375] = 0.78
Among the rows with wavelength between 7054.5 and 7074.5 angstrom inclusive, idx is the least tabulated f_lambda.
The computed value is 8.213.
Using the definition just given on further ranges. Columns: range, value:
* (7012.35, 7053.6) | 9.12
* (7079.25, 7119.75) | 6.064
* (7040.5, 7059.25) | 8.281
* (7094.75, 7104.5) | 6.99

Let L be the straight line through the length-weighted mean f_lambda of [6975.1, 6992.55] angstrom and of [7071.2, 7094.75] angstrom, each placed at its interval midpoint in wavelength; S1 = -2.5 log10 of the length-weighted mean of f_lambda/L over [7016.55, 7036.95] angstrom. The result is -0.11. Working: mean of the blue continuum 9.12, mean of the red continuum 8.56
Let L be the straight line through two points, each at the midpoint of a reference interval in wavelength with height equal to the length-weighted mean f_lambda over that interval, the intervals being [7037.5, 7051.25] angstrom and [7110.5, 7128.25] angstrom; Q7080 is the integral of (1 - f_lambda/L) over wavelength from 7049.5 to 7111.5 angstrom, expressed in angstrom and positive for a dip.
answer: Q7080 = 7.2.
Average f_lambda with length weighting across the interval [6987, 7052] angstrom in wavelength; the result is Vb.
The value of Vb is 9.9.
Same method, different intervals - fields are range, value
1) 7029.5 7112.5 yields 8.99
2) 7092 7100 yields 7.17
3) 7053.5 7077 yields 8.79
